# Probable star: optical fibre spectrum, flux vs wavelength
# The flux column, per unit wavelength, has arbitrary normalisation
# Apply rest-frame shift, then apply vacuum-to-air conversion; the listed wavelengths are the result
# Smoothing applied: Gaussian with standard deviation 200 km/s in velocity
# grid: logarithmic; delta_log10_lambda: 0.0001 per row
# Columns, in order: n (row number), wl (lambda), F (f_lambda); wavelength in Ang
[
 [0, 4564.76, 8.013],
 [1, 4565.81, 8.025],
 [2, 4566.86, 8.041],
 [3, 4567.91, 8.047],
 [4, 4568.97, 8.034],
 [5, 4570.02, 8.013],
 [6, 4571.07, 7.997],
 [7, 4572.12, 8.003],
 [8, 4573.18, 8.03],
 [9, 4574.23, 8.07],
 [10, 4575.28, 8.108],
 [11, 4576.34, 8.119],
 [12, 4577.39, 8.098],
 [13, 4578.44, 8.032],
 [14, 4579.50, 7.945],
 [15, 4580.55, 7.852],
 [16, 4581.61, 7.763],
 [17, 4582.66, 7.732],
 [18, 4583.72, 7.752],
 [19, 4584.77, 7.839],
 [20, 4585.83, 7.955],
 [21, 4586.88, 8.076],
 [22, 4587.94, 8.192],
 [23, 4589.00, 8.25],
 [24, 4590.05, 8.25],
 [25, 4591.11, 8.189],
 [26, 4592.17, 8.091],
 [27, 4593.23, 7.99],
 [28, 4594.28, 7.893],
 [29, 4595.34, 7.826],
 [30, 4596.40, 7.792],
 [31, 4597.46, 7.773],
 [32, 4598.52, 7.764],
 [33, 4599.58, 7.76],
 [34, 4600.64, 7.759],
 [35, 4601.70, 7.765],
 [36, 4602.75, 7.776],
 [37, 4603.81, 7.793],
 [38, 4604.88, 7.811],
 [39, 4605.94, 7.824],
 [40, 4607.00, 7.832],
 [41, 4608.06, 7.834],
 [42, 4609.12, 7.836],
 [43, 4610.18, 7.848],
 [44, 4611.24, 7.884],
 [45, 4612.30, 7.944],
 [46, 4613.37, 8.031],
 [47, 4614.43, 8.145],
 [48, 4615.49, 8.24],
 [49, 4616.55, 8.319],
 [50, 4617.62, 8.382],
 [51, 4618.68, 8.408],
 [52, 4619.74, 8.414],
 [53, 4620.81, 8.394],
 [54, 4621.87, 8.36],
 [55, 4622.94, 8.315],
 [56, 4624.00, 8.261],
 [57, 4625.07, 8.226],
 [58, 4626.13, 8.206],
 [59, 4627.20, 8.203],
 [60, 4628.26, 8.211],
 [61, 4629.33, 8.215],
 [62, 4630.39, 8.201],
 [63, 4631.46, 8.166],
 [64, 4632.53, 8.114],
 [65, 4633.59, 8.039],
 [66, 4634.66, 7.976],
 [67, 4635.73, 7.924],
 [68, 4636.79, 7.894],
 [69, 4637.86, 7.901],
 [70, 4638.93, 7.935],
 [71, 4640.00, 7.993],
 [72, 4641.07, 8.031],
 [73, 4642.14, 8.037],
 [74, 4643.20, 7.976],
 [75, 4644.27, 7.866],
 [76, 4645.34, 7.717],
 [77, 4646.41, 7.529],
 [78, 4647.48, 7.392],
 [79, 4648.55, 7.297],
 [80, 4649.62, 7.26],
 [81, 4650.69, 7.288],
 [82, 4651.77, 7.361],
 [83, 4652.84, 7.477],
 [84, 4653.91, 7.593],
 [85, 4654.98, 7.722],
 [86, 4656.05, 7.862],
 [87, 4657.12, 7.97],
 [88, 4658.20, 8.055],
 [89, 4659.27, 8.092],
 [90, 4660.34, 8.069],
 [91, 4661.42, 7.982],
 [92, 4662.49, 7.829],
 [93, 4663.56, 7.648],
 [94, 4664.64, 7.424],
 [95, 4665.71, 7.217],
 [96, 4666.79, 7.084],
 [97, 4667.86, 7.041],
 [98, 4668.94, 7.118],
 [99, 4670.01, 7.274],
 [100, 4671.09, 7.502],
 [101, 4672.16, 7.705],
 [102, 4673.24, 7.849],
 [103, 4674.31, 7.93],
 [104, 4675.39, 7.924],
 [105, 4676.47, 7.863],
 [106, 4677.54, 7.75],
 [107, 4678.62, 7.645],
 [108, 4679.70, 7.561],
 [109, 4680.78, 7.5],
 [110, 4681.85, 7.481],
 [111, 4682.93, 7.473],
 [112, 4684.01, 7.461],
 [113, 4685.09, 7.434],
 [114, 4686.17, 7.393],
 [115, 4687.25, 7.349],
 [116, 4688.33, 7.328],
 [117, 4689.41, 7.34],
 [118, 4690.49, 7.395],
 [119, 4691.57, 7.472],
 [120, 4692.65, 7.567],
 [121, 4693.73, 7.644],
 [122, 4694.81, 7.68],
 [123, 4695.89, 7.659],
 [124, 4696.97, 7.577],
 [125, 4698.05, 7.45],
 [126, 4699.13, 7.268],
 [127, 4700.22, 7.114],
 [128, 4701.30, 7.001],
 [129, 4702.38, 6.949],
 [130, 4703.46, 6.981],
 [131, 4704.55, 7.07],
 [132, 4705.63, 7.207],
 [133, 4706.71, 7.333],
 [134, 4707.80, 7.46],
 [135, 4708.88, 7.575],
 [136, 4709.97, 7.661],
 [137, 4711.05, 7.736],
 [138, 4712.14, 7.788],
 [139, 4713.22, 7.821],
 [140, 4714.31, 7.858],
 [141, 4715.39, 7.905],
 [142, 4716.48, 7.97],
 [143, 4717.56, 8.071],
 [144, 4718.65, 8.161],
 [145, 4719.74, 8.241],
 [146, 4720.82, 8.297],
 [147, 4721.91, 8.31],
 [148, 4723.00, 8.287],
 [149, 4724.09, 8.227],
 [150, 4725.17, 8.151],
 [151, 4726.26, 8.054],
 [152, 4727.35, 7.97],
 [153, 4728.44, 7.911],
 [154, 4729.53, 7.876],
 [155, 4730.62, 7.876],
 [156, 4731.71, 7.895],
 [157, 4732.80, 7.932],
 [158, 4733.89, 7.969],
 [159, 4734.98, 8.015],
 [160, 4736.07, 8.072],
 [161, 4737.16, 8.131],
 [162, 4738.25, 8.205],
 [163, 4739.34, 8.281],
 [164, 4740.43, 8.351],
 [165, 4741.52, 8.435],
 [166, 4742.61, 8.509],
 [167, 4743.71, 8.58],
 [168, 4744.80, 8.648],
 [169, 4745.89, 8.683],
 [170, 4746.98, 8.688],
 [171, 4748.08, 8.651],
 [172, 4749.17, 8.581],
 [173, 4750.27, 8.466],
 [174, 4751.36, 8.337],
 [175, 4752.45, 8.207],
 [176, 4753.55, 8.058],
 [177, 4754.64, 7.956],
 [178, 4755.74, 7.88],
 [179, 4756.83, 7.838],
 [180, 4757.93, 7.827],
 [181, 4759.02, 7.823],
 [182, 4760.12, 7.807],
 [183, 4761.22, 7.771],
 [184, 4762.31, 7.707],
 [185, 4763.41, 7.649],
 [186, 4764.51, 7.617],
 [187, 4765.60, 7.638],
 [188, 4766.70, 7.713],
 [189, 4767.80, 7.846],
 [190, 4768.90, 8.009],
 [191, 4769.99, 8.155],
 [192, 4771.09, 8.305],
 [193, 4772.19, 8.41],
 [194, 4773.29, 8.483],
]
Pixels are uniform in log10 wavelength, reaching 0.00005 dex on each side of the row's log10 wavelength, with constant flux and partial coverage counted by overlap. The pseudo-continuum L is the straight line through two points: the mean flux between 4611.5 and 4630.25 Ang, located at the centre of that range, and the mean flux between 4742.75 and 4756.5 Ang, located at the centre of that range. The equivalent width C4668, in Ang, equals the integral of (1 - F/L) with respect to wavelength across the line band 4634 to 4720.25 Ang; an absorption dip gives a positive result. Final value 7.2 Ang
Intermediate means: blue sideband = 8.25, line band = 7.61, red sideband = 8.39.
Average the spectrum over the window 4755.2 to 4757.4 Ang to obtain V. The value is 7.86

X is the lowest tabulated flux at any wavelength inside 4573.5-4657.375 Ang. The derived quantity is 7.26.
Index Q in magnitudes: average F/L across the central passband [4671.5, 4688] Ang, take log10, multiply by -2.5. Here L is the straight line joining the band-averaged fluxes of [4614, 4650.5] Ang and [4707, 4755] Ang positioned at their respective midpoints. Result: 0.064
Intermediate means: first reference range 8.04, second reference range 8.13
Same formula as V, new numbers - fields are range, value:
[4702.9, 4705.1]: 7.02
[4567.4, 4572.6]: 8.02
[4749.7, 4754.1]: 8.27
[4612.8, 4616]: 8.13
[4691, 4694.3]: 7.57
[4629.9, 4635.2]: 8.09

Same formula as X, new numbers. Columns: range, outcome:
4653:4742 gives 6.949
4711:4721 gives 7.736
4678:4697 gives 7.328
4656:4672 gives 7.041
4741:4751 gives 8.435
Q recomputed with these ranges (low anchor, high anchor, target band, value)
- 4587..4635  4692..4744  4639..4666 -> 0.03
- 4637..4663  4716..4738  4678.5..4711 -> 0.08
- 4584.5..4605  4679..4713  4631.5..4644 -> -0.04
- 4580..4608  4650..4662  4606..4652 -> -0.02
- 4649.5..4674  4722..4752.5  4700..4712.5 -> 0.09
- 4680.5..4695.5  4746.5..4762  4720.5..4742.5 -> -0.03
